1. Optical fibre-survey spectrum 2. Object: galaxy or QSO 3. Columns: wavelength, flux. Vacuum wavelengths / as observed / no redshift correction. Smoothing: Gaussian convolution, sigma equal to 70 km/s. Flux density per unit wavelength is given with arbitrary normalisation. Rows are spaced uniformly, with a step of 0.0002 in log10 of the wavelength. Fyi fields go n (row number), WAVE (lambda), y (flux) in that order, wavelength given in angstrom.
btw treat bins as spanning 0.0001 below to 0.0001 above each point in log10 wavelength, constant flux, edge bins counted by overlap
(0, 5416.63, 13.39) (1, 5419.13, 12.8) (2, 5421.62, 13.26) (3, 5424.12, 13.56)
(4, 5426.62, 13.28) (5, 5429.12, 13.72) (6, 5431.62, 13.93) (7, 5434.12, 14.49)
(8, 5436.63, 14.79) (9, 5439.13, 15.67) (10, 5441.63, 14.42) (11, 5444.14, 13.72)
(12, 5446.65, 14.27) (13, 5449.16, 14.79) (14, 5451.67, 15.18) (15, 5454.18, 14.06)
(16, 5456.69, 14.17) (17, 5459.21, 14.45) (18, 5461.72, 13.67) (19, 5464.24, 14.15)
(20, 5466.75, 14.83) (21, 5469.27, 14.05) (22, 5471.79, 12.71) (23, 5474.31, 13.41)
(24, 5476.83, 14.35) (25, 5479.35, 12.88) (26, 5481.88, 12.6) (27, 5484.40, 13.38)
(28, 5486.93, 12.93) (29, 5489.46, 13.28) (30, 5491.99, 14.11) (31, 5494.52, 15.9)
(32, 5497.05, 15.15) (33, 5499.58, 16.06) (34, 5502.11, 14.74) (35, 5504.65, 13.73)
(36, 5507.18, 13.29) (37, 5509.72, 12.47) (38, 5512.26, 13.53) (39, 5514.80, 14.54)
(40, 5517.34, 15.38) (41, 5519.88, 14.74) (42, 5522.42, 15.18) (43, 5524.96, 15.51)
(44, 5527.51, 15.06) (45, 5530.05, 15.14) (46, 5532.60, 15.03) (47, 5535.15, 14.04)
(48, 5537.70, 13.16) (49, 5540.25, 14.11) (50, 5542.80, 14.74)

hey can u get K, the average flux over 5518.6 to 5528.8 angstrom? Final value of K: 15.1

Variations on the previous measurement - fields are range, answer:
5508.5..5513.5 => 13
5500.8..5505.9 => 14.2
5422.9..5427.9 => 13.4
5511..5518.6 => 14.5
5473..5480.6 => 13.6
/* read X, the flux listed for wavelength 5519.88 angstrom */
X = 14.74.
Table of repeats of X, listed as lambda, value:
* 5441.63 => 14.42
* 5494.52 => 15.9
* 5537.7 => 13.16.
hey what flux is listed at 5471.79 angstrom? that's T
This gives 12.71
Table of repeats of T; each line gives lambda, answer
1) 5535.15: 14.04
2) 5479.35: 12.88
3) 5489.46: 13.28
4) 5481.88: 12.6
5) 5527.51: 15.06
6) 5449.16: 14.79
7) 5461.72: 13.67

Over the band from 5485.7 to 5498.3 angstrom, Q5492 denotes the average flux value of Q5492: 14.3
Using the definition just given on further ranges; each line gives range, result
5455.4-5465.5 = 14.1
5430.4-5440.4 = 14.7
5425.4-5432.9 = 13.7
